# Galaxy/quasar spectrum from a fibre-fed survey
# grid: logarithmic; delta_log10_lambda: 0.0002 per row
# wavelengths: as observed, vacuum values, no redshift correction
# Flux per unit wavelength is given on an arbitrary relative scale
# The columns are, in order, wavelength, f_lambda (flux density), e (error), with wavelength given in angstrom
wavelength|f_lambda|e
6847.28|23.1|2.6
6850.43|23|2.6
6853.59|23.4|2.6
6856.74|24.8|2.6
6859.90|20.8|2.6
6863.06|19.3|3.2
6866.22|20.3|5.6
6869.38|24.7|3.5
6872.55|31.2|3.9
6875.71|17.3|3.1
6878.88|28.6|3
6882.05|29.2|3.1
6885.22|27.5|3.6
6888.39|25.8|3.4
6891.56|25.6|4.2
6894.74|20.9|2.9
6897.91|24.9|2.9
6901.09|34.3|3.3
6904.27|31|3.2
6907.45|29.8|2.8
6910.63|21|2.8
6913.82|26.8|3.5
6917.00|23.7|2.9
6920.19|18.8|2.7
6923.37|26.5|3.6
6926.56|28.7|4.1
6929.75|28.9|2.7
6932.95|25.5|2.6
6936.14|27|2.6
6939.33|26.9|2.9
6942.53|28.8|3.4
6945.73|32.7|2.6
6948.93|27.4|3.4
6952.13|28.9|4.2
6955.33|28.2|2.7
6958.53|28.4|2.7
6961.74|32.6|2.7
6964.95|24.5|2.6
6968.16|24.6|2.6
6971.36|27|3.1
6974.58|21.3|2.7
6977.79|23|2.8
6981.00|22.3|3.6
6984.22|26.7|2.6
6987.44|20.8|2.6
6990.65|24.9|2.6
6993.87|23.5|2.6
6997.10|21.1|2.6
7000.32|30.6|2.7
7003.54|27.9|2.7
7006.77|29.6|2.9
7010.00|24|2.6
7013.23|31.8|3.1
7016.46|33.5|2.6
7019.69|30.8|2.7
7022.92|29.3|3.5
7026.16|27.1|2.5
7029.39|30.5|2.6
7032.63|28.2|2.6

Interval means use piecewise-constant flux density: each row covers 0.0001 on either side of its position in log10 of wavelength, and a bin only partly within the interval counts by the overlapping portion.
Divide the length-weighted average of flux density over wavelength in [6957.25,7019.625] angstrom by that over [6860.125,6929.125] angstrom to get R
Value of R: 1.03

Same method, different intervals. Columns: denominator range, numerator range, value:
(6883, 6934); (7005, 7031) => 1.13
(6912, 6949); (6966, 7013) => 0.94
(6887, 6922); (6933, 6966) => 1.11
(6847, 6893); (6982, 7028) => 1.12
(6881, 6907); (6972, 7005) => 0.88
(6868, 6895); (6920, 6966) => 1.08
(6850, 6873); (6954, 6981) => 1.12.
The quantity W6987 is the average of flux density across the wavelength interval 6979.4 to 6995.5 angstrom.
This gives 23.6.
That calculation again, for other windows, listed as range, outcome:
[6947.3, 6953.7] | 28.2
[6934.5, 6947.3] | 28.8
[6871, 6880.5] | 25.7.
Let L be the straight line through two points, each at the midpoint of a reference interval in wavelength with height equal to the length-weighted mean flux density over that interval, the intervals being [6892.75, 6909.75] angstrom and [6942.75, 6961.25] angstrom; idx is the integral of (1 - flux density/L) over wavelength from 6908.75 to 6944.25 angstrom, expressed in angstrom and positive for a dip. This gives 3.51 angstrom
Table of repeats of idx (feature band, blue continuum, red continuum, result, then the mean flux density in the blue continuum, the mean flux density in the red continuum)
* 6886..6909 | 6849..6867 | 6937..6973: -2.76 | 22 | 28.1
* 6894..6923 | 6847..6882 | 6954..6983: -1.62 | 23.6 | 25.8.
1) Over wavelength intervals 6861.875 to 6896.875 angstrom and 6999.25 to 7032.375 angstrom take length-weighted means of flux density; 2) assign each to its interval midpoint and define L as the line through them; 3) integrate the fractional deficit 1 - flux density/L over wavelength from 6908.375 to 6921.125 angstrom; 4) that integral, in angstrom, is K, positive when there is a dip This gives 1.3 angstrom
